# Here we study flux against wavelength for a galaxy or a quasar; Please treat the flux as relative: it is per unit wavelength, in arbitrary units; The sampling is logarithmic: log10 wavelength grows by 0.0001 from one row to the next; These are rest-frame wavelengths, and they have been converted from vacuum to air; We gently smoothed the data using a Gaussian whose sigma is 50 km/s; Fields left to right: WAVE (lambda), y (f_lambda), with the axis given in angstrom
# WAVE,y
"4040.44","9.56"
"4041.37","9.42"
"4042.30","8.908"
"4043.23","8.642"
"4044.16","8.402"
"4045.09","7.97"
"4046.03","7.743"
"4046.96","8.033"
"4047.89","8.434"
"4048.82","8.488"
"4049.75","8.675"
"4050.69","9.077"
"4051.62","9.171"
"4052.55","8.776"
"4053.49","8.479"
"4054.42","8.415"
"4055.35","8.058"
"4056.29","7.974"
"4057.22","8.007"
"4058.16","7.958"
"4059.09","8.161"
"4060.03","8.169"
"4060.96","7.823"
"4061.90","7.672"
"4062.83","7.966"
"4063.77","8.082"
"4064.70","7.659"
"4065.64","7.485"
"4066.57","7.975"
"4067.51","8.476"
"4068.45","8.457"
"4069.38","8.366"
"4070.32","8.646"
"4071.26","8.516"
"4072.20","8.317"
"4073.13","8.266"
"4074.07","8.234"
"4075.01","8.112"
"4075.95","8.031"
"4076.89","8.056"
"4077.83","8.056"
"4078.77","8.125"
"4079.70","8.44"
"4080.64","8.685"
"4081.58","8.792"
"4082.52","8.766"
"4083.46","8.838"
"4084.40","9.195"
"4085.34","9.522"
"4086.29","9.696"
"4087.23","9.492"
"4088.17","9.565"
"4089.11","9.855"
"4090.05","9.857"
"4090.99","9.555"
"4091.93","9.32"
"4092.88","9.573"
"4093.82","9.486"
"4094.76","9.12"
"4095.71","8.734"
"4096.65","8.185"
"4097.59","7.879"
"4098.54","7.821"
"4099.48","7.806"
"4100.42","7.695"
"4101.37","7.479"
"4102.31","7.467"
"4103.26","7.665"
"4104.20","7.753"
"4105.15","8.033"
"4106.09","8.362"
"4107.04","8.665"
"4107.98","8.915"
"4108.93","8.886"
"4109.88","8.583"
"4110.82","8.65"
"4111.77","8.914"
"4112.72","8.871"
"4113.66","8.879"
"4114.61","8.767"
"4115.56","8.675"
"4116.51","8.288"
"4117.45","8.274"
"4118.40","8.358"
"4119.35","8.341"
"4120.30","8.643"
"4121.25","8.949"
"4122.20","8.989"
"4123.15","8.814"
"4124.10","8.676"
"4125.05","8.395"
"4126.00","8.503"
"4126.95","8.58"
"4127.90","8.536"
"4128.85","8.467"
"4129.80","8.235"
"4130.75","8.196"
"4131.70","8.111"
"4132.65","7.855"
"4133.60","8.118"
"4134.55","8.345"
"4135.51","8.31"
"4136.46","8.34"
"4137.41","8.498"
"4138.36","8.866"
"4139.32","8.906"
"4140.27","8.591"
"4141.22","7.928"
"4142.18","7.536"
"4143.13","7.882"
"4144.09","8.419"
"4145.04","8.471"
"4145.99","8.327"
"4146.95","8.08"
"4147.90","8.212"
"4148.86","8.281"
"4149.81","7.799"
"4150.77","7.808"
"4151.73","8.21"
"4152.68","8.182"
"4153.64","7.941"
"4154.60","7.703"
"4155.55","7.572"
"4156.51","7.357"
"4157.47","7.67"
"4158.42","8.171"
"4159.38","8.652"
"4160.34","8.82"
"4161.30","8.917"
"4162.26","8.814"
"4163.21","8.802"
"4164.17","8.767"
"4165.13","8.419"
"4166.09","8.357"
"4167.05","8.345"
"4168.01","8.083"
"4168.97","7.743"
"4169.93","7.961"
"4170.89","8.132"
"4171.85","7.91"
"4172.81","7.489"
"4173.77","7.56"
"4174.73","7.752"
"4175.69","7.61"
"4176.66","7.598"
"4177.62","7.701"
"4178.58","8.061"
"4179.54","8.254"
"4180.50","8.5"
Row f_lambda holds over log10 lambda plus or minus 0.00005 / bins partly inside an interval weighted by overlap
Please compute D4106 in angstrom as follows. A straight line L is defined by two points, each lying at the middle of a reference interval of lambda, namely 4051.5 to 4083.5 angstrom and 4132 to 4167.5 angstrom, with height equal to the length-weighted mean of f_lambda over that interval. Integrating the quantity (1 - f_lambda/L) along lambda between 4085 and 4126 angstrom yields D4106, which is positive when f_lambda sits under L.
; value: -2.2 angstrom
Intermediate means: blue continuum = 8.24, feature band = 8.68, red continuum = 8.25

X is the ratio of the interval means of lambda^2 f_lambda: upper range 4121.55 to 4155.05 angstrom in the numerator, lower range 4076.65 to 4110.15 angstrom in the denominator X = 1.0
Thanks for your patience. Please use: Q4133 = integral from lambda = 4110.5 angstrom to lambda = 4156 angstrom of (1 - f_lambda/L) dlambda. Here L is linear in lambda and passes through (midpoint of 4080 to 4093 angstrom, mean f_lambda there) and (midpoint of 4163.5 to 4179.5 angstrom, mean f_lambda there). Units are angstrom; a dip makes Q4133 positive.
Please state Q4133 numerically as 1.2 angstrom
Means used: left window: 9.31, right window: 7.98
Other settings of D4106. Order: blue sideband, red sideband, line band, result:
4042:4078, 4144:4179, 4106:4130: -1.4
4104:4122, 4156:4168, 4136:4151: 0.4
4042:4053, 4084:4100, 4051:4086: 1.8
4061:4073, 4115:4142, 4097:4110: 0.4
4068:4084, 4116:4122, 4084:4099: -1.3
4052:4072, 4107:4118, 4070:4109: -0.7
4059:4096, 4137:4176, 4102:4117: -0.1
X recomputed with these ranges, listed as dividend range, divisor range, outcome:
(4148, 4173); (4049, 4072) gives 1.04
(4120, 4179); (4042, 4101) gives 1.00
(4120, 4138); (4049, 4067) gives 1.07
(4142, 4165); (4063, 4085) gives 1.02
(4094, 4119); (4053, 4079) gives 1.05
